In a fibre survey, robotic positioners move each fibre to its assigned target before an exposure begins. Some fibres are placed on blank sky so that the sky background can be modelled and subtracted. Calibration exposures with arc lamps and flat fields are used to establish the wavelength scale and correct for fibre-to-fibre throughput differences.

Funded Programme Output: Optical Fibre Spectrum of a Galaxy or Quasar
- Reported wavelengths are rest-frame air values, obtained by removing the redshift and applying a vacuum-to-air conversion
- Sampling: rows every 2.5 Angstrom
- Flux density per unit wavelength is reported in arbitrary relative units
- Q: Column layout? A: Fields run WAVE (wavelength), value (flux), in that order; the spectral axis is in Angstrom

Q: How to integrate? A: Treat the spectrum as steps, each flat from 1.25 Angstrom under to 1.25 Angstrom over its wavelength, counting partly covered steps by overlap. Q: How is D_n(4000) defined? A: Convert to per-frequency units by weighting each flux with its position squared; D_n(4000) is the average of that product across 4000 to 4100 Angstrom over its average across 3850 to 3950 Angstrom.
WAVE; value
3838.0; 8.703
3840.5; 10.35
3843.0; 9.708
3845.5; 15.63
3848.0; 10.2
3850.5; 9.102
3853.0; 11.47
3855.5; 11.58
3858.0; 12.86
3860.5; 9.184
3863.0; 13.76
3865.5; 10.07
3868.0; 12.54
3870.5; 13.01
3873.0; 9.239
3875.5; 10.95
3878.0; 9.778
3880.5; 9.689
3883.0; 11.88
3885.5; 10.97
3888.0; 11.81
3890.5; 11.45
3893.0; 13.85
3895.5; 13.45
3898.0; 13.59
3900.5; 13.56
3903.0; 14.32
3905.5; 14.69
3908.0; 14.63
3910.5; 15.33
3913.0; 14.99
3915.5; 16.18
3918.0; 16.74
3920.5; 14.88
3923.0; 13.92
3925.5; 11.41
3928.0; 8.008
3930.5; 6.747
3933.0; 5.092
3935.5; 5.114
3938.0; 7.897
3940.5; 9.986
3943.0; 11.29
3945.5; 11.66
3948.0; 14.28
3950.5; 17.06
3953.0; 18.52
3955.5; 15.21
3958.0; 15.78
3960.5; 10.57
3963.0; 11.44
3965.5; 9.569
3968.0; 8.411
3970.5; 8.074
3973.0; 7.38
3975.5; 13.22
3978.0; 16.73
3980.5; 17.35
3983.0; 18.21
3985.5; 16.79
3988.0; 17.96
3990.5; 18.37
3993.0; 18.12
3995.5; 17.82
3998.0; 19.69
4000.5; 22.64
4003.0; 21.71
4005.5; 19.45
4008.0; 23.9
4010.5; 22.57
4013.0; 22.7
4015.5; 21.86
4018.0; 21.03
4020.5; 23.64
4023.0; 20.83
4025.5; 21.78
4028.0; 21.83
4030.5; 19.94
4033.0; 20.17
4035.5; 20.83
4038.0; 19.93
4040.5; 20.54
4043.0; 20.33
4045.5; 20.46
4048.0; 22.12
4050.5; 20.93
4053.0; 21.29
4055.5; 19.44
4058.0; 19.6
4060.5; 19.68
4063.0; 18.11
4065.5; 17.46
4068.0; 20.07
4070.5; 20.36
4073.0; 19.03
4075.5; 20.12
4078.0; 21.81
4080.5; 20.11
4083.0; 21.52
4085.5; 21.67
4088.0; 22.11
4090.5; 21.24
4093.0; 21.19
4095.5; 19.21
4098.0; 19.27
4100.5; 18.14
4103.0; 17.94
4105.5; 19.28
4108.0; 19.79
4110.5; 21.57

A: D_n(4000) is 1.89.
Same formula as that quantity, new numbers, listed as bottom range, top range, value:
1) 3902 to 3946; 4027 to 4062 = 1.84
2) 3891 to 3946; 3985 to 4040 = 1.79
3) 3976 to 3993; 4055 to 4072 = 1.15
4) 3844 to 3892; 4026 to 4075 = 1.95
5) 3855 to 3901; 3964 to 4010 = 1.49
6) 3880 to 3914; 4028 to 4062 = 1.66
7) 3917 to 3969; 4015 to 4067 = 1.86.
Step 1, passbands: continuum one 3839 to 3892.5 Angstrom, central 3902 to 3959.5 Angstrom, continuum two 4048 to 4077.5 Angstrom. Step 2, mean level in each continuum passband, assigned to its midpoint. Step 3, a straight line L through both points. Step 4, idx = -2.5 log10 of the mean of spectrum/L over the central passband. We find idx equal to 0.10 mag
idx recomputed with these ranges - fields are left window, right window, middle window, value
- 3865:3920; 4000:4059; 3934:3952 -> 0.41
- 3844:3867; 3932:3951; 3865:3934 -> -0.14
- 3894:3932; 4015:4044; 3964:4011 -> 0.12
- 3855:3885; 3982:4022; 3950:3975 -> 0.40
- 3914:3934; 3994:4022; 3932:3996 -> 0.25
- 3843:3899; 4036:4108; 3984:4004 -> -0.14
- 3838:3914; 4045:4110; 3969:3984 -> 0.21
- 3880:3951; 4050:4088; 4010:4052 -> -0.17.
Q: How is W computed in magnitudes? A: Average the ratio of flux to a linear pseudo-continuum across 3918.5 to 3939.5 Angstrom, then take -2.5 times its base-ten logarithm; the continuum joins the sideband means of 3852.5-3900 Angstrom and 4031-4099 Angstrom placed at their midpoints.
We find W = 0.430 mag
